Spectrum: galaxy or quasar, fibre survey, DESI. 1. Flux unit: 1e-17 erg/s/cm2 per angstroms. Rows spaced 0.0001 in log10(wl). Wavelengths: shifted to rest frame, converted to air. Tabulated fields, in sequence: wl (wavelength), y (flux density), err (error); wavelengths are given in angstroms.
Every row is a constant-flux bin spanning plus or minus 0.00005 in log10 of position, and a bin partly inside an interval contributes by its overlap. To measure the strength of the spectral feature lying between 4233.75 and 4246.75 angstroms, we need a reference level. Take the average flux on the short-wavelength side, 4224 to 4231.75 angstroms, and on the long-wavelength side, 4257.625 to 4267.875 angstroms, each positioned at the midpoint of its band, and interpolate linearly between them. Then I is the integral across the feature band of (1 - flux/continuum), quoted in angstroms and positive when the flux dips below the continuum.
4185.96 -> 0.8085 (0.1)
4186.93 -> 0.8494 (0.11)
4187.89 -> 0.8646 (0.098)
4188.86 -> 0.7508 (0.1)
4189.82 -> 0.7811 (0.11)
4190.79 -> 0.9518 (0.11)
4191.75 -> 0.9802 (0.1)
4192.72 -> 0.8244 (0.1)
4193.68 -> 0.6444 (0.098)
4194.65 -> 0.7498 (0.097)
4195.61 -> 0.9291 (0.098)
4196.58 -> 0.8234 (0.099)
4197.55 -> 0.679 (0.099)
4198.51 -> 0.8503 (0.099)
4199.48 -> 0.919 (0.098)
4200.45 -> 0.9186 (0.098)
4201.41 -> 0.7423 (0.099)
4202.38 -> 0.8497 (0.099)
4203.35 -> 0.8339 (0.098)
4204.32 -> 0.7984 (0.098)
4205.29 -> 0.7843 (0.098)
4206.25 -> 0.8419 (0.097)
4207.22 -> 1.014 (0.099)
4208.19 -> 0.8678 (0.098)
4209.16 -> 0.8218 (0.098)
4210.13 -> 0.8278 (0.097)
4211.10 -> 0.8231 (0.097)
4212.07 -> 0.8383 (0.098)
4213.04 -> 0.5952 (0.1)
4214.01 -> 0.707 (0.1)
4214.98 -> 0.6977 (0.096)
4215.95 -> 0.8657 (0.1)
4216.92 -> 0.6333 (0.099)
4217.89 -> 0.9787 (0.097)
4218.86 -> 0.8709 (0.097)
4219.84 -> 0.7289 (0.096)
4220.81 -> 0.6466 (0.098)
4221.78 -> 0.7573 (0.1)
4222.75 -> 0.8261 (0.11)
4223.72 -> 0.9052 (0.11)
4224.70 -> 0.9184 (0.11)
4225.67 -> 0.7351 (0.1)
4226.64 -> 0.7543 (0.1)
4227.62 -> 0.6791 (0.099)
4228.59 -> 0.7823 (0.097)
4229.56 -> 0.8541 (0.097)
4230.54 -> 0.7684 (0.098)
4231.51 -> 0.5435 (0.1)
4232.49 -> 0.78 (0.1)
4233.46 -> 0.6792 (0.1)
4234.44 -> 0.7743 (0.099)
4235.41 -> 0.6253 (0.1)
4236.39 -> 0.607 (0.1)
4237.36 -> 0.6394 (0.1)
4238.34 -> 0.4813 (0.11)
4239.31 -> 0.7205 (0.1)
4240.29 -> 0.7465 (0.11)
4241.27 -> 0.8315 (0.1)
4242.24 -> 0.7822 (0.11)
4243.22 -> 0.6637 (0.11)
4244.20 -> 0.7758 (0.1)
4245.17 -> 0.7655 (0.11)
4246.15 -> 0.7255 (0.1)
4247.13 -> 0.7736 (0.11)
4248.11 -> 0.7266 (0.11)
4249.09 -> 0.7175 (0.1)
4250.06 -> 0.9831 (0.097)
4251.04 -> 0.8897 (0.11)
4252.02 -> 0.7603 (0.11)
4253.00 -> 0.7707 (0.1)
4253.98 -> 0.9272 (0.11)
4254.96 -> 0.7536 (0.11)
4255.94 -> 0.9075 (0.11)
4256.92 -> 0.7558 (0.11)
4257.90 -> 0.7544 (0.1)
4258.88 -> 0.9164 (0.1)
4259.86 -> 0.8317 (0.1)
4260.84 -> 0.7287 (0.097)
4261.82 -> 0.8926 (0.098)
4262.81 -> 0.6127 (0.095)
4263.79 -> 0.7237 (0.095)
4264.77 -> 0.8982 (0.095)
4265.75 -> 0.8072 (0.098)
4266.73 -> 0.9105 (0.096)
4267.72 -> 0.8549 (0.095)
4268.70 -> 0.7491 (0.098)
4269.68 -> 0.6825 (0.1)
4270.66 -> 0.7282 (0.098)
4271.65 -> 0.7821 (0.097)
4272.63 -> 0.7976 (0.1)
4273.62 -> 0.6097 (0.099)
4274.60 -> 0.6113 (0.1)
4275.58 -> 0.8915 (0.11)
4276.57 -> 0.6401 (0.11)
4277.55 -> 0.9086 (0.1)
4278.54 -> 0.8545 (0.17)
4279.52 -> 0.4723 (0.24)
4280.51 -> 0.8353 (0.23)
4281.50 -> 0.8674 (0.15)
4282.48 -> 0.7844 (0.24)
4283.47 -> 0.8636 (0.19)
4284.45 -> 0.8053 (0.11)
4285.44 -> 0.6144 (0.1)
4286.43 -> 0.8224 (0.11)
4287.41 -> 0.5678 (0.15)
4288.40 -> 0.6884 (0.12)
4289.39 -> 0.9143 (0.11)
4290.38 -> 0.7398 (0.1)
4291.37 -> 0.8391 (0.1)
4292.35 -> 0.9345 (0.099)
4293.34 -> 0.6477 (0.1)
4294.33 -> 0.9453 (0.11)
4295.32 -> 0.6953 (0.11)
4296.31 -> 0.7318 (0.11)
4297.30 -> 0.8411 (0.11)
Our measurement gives 1.3 angstroms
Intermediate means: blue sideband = 0.765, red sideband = 0.811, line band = 0.703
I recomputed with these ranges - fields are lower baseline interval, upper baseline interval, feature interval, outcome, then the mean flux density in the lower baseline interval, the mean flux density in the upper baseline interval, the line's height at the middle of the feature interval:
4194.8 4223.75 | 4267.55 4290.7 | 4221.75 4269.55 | 0.6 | 0.81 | 0.752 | 0.78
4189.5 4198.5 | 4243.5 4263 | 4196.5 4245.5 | 2.4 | 0.821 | 0.8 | 0.811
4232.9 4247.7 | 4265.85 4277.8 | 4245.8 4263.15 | -1.7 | 0.707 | 0.762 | 0.732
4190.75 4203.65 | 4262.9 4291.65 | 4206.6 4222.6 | 0.5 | 0.832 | 0.765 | 0.817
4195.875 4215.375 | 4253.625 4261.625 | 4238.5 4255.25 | 0.9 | 0.813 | 0.823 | 0.821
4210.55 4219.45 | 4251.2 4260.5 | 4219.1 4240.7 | 1.8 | 0.778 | 0.821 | 0.794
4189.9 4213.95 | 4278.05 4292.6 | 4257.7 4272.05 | -0.1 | 0.826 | 0.771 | 0.785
